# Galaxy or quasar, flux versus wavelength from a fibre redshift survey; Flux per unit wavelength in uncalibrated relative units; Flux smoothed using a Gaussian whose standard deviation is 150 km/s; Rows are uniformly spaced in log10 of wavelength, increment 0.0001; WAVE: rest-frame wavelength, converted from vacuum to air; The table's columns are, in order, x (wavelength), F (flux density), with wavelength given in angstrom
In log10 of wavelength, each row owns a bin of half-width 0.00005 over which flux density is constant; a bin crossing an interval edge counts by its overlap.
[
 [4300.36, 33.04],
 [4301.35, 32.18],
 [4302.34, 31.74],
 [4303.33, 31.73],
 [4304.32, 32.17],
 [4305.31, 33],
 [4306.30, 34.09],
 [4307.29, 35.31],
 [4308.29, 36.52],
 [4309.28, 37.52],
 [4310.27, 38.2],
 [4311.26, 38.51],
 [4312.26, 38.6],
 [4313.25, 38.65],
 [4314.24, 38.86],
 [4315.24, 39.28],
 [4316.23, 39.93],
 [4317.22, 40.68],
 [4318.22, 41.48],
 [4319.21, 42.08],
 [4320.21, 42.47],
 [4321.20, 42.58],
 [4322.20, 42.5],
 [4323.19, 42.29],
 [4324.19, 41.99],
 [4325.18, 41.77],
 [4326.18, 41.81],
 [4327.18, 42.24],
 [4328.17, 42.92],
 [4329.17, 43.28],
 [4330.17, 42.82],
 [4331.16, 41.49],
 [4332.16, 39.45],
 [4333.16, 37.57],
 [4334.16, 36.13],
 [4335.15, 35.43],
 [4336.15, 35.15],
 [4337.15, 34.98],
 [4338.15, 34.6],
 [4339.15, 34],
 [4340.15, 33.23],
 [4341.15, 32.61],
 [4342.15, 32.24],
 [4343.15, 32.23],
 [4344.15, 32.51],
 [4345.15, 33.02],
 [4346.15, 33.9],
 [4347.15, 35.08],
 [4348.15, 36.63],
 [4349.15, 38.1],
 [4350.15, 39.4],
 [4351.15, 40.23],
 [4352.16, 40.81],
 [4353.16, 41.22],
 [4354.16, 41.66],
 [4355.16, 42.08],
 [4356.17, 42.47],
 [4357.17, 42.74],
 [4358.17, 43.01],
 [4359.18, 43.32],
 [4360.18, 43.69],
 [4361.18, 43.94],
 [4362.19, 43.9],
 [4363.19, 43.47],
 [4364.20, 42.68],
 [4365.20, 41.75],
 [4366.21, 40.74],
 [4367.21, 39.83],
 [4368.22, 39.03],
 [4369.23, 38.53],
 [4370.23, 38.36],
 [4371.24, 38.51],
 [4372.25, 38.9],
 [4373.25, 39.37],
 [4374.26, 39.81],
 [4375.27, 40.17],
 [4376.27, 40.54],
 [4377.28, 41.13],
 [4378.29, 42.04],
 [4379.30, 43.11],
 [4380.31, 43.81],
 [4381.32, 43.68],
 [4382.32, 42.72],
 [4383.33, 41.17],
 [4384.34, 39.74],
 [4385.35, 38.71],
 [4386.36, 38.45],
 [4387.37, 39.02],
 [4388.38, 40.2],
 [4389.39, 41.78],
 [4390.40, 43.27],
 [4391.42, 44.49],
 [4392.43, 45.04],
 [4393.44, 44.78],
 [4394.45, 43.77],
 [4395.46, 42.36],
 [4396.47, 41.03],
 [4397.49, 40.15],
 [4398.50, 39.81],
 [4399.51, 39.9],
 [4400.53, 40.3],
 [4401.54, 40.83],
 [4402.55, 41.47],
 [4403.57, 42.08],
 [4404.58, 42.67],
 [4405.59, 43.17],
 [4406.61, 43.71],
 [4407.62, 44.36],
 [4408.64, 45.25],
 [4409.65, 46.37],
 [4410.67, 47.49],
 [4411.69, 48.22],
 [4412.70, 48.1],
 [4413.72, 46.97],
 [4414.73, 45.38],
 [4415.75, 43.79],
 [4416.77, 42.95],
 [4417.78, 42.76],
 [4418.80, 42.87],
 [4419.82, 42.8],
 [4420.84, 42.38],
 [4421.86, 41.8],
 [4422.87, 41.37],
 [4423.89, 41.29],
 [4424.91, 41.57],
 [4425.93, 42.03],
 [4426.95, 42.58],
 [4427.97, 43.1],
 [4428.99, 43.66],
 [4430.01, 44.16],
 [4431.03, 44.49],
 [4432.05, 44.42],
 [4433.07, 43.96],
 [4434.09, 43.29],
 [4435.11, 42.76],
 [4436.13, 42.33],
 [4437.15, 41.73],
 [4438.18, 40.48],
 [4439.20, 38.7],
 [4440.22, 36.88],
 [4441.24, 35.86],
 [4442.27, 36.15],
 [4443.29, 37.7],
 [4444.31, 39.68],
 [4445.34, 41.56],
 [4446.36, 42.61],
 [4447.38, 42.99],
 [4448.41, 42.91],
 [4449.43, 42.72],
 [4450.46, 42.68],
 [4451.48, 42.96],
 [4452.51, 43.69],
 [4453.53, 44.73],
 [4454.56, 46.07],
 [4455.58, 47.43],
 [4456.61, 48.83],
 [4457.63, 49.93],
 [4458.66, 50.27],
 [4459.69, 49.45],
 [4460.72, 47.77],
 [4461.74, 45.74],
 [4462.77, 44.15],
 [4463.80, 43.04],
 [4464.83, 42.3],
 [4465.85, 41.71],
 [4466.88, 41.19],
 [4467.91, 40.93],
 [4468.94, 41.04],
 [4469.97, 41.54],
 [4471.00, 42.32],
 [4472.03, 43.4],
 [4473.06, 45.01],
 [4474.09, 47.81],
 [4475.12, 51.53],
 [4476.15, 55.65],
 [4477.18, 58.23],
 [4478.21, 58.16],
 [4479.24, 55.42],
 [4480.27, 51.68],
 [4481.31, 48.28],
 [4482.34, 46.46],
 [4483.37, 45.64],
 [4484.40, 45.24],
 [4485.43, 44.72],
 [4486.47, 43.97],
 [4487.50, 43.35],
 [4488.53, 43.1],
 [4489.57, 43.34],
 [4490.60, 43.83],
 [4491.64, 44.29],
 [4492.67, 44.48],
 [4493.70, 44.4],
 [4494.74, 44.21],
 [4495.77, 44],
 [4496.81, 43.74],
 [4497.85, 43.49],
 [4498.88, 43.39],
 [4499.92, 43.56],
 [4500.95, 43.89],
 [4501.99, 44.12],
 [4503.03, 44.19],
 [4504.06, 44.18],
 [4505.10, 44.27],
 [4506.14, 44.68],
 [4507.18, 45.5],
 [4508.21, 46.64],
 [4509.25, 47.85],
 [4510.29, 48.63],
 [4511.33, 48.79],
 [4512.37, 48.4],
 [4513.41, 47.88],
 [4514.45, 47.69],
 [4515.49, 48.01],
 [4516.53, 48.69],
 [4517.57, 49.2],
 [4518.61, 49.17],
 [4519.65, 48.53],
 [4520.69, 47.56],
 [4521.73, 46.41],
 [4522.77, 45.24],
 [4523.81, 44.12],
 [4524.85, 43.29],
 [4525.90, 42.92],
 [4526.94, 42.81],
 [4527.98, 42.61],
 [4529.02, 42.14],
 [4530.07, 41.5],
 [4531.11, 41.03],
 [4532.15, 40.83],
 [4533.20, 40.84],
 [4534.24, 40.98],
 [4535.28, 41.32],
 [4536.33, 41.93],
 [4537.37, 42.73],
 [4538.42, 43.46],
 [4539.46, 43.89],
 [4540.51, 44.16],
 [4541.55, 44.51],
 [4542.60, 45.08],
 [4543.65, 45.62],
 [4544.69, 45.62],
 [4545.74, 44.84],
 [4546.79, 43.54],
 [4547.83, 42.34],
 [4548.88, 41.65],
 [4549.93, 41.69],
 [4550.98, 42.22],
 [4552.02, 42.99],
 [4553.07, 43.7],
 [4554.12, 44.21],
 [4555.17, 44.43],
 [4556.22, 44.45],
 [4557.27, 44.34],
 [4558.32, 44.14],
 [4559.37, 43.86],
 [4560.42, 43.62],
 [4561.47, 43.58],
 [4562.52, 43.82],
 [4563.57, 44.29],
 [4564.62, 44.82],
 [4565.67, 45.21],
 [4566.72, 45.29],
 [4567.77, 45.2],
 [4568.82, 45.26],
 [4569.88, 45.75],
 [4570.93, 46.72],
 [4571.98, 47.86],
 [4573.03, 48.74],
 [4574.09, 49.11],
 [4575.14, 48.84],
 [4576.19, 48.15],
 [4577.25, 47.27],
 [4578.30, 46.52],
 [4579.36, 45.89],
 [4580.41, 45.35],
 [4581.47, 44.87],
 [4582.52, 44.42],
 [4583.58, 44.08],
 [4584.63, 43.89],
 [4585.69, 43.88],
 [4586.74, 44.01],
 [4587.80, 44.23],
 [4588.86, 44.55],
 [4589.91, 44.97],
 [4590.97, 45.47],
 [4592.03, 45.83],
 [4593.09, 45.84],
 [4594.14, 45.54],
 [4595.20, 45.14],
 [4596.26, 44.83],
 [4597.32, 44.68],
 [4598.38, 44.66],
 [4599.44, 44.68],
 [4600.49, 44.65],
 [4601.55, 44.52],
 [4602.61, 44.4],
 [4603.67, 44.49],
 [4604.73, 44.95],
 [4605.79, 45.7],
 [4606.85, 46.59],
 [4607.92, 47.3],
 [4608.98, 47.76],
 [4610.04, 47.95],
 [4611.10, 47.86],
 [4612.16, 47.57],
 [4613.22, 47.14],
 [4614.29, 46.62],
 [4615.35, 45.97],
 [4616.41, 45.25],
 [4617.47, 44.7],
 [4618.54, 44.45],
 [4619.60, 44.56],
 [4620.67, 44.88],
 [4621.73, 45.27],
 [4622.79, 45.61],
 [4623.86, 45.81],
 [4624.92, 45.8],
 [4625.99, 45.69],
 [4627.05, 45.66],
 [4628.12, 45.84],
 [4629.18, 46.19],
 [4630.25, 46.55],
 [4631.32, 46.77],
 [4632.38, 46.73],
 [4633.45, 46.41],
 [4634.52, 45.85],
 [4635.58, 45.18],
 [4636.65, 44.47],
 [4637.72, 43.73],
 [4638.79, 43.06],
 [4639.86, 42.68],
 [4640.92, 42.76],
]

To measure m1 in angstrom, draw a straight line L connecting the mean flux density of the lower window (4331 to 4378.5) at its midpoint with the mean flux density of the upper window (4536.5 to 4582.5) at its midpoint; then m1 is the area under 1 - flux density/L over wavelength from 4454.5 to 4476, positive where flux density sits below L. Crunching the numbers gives -1.8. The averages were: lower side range 38.7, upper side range 44.9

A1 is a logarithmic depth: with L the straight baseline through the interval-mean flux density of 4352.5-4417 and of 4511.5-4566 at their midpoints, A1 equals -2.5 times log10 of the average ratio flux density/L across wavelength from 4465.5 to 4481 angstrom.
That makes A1 -0.10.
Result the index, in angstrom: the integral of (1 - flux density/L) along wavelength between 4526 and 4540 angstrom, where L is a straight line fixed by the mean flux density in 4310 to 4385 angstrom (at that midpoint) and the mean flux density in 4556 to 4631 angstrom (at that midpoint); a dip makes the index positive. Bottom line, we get 0.7 angstrom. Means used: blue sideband 39.7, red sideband 45.5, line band 42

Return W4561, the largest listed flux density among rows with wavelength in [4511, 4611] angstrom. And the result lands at 49.2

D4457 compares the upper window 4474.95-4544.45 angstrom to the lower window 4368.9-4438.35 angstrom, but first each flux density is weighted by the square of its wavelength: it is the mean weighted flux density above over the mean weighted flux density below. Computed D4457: 1.13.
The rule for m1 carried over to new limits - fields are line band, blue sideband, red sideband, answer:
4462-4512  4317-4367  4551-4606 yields -3.1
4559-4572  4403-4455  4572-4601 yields 0.1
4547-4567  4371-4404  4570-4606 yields 0.5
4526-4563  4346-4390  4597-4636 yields 1.0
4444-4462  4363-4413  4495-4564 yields -0.9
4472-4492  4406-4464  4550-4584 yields -1.8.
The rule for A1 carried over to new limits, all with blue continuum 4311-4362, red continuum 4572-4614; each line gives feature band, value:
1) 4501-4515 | -0.06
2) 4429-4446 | 0.02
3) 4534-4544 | 0.03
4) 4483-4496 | -0.03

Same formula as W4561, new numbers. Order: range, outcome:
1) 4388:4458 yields 49.93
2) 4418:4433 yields 44.49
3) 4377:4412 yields 48.22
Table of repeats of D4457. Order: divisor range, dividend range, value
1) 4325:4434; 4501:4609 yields 1.18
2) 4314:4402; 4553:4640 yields 1.26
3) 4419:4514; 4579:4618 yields 1.08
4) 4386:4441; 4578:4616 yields 1.15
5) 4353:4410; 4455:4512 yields 1.15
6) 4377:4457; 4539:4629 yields 1.14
